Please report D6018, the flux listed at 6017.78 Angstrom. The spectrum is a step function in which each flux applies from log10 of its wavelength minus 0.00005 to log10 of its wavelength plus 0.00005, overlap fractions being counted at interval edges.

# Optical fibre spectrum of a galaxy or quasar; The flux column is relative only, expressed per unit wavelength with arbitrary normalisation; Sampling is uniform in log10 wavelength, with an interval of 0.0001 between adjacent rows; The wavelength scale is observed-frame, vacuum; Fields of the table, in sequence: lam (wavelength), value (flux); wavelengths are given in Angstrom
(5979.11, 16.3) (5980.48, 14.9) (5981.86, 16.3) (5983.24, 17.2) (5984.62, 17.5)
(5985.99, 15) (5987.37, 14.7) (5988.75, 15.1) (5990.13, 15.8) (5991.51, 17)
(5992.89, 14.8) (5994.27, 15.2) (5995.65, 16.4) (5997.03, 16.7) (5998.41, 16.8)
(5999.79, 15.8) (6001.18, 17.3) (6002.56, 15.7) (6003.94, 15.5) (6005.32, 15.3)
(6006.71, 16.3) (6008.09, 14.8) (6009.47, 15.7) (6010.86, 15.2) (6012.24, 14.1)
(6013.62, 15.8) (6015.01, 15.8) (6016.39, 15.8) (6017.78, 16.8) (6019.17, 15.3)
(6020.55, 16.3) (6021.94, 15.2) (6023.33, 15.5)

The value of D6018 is 16.8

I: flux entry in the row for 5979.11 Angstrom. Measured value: 16.3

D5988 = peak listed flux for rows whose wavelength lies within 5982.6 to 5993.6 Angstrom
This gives 17.5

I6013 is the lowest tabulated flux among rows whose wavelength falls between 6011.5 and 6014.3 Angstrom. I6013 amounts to 14.1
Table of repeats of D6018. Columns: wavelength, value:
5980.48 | 14.9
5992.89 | 14.8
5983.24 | 17.2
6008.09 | 14.8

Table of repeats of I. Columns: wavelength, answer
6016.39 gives 15.8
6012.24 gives 14.1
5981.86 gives 16.3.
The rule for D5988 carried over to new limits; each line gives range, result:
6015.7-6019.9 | 16.8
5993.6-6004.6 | 17.3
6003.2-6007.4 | 16.3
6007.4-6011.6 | 15.7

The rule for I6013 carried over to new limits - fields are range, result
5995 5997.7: 16.4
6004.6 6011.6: 14.8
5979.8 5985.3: 14.9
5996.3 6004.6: 15.5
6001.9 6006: 15.3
